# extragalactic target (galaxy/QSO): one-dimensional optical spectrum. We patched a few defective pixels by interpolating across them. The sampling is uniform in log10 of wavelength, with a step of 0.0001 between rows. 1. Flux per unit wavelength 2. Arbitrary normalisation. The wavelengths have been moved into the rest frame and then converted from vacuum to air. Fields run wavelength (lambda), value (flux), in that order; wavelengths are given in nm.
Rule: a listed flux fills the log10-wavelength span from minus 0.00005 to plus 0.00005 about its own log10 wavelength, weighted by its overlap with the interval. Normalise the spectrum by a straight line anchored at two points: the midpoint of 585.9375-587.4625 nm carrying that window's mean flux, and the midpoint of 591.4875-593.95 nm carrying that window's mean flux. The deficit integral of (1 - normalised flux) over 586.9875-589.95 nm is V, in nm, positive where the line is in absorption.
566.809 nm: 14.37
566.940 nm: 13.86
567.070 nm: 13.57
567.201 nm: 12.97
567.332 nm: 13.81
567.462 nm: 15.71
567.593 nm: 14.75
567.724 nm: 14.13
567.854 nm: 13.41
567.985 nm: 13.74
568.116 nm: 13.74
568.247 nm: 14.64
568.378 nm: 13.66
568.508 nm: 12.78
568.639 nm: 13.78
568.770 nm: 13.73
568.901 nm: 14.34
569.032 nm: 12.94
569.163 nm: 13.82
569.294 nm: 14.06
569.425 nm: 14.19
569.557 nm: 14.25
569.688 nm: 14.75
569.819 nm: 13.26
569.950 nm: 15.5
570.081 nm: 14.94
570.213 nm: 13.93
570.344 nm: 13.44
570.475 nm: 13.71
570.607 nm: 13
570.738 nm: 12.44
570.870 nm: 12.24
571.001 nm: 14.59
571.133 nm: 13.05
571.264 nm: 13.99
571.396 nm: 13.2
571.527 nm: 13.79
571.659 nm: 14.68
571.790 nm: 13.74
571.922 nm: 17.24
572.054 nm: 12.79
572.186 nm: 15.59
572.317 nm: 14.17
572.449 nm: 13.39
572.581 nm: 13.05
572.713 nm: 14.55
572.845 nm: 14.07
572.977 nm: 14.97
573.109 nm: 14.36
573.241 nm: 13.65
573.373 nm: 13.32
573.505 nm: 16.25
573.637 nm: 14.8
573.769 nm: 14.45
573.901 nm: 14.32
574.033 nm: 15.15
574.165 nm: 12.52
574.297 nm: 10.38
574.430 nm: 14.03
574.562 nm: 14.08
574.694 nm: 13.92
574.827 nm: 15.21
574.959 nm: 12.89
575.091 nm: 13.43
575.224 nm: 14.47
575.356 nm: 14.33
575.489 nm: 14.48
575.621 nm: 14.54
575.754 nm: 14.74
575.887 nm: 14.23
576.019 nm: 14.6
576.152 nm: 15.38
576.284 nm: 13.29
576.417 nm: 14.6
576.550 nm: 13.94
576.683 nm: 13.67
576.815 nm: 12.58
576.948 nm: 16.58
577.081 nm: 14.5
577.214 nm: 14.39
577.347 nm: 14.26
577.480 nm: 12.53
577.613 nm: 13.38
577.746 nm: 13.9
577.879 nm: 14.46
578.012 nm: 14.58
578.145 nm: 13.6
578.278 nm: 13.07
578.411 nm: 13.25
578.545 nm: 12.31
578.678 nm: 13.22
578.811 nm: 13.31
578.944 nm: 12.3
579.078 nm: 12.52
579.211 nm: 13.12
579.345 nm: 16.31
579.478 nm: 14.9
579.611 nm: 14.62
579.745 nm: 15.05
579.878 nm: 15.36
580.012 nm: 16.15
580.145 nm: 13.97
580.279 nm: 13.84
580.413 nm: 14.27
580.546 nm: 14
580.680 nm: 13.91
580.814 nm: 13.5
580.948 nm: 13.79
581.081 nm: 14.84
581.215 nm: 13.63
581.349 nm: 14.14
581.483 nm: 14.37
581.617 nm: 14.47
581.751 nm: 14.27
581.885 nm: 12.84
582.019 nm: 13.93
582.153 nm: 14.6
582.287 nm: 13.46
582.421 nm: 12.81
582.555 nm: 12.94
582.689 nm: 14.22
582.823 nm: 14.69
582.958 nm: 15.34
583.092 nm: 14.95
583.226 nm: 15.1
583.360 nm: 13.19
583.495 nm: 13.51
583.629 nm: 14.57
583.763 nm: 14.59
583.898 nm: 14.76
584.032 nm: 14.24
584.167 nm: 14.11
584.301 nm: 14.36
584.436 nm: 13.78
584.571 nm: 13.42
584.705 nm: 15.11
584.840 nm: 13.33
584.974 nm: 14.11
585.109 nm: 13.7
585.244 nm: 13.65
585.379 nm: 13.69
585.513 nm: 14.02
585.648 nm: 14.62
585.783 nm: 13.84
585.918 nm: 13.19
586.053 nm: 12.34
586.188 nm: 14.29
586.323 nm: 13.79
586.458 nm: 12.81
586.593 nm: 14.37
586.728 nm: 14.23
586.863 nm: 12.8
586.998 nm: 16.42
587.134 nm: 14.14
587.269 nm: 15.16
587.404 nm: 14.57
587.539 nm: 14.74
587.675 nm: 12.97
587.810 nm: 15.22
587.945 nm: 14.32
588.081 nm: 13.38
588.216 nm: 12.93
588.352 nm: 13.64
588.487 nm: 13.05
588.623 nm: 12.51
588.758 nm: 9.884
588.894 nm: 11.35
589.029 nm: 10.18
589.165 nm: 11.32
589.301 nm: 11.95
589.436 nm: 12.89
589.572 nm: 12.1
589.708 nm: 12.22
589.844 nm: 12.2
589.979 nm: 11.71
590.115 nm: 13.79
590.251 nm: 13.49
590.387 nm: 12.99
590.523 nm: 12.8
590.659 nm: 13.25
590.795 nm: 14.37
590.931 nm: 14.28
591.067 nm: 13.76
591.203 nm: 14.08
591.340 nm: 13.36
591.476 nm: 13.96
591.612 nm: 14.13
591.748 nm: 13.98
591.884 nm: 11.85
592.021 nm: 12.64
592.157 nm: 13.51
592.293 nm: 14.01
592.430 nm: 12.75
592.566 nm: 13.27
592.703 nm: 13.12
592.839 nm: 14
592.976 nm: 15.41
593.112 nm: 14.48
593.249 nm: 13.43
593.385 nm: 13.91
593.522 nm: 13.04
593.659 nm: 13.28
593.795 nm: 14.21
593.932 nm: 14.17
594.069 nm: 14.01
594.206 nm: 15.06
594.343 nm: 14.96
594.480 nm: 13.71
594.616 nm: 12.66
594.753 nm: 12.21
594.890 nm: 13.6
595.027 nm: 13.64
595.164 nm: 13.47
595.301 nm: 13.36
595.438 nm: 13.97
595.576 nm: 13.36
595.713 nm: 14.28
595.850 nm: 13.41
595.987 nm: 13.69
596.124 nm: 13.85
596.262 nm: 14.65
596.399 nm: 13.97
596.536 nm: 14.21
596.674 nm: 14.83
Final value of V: 0.20 nm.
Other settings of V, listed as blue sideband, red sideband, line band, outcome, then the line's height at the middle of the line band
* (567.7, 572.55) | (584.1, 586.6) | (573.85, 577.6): -0.04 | 13.9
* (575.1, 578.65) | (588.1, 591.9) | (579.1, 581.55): -0.12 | 13.7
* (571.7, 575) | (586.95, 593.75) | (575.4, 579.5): 0.00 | 13.9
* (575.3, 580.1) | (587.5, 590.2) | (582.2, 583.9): -0.10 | 13.4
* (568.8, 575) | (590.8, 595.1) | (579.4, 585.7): -0.16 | 13.8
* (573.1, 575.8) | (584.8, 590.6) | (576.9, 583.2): -0.15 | 13.7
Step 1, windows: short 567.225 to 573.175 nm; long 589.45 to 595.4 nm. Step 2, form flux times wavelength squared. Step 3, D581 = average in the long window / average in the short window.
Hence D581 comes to 1.0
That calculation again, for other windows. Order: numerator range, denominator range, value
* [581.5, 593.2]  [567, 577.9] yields 1.02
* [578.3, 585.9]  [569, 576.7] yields 1.03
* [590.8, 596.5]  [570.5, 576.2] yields 1.05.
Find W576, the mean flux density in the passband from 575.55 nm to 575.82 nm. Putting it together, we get 14.6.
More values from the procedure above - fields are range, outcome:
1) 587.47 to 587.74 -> 13.8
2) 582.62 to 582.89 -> 14.5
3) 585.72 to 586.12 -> 13.1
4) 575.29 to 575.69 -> 14.4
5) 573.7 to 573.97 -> 14.4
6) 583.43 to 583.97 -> 14.4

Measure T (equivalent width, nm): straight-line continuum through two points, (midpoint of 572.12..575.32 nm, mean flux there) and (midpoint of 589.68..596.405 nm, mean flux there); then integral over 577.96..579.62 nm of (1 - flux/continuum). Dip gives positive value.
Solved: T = 0.04 nm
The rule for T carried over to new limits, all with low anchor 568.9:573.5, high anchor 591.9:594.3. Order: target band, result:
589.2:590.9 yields 0.12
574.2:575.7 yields 0.02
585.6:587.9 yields -0.04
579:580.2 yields -0.06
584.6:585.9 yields -0.01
